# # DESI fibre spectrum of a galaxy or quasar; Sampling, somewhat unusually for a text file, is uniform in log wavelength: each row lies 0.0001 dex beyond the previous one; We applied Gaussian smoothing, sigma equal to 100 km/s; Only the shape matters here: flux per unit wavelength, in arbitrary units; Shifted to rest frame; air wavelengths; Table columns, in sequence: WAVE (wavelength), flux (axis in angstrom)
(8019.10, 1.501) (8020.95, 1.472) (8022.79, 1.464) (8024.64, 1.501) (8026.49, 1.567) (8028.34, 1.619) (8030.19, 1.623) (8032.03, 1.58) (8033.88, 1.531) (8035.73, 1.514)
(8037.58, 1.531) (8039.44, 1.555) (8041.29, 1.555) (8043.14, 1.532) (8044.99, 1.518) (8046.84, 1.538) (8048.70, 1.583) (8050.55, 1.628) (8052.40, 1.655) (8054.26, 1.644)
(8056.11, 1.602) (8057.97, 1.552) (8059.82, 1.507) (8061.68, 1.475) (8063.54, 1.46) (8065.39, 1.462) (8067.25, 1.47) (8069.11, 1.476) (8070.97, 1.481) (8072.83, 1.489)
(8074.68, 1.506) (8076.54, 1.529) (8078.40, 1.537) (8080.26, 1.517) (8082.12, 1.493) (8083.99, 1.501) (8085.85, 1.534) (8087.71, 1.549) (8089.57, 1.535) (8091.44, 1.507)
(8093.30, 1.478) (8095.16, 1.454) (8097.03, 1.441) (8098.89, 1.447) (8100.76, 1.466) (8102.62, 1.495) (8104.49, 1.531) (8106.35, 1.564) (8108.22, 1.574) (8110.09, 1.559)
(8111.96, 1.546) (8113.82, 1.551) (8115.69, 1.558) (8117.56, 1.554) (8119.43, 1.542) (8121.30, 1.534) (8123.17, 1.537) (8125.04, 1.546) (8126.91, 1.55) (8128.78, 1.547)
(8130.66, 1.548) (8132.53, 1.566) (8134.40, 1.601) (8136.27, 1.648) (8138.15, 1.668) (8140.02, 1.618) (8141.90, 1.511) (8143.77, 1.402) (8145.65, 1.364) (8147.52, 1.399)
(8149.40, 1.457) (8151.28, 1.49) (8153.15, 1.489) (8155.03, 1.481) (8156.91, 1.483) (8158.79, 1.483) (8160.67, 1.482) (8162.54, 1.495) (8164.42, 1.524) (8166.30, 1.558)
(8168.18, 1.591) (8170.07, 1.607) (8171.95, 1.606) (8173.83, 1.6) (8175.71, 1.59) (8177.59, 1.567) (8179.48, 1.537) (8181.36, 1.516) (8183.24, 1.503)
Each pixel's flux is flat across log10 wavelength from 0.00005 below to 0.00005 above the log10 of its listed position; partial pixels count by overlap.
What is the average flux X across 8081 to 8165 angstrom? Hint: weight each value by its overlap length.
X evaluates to 1.52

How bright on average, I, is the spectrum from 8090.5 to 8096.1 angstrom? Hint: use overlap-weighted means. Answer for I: 1.48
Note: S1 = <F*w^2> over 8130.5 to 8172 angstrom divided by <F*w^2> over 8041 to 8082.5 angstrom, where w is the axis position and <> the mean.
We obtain 1.02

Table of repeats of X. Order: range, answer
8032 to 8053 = 1.56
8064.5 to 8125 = 1.51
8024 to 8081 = 1.54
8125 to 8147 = 1.54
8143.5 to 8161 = 1.45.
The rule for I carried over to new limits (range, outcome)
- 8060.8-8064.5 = 1.47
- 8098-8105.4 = 1.48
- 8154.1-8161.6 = 1.48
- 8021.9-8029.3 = 1.54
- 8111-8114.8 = 1.55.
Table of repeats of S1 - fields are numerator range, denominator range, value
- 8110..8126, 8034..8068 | 1.02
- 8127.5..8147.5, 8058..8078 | 1.05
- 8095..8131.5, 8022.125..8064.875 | 1.00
